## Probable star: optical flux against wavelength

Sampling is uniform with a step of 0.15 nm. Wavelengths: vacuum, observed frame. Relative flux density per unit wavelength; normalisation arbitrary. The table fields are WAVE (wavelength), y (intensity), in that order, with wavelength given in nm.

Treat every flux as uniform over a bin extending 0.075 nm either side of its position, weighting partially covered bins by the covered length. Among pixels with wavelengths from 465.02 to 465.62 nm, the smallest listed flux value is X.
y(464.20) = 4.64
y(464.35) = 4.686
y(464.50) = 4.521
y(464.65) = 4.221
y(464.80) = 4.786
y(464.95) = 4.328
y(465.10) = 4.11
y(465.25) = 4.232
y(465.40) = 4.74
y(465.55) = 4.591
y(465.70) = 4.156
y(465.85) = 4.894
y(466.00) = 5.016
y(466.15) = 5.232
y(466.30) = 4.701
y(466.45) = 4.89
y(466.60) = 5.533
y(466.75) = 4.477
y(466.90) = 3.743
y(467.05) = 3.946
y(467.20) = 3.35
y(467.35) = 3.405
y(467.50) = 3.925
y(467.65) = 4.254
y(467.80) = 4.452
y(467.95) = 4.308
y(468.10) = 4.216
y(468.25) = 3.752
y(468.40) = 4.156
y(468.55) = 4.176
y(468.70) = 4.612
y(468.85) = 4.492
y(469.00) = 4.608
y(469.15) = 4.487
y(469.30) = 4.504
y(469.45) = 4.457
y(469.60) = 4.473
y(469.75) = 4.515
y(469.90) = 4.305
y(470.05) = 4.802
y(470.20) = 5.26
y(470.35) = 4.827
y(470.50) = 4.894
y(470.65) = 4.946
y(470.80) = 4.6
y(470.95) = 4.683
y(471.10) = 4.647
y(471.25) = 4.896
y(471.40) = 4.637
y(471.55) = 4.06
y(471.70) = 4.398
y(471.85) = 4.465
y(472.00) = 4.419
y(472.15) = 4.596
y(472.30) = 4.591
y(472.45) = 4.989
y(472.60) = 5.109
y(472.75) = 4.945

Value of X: 4.11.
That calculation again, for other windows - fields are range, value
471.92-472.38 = 4.419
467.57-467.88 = 4.254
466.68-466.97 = 3.743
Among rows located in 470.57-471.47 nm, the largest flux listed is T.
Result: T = 4.946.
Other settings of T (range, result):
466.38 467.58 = 5.533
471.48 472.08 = 4.465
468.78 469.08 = 4.608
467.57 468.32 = 4.452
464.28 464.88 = 4.786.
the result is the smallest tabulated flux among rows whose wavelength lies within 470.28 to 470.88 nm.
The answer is 4.6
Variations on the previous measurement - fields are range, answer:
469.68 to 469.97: 4.305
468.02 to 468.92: 3.752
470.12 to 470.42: 4.827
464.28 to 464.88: 4.221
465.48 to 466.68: 4.156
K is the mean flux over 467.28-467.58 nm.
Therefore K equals 3.68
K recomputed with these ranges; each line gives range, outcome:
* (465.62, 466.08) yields 4.69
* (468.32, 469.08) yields 4.4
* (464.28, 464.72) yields 4.48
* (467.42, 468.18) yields 4.22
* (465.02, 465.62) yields 4.42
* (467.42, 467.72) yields 4.08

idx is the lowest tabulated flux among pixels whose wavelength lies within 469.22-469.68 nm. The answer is 4.457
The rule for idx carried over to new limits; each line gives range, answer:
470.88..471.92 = 4.06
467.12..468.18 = 3.35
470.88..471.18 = 4.647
